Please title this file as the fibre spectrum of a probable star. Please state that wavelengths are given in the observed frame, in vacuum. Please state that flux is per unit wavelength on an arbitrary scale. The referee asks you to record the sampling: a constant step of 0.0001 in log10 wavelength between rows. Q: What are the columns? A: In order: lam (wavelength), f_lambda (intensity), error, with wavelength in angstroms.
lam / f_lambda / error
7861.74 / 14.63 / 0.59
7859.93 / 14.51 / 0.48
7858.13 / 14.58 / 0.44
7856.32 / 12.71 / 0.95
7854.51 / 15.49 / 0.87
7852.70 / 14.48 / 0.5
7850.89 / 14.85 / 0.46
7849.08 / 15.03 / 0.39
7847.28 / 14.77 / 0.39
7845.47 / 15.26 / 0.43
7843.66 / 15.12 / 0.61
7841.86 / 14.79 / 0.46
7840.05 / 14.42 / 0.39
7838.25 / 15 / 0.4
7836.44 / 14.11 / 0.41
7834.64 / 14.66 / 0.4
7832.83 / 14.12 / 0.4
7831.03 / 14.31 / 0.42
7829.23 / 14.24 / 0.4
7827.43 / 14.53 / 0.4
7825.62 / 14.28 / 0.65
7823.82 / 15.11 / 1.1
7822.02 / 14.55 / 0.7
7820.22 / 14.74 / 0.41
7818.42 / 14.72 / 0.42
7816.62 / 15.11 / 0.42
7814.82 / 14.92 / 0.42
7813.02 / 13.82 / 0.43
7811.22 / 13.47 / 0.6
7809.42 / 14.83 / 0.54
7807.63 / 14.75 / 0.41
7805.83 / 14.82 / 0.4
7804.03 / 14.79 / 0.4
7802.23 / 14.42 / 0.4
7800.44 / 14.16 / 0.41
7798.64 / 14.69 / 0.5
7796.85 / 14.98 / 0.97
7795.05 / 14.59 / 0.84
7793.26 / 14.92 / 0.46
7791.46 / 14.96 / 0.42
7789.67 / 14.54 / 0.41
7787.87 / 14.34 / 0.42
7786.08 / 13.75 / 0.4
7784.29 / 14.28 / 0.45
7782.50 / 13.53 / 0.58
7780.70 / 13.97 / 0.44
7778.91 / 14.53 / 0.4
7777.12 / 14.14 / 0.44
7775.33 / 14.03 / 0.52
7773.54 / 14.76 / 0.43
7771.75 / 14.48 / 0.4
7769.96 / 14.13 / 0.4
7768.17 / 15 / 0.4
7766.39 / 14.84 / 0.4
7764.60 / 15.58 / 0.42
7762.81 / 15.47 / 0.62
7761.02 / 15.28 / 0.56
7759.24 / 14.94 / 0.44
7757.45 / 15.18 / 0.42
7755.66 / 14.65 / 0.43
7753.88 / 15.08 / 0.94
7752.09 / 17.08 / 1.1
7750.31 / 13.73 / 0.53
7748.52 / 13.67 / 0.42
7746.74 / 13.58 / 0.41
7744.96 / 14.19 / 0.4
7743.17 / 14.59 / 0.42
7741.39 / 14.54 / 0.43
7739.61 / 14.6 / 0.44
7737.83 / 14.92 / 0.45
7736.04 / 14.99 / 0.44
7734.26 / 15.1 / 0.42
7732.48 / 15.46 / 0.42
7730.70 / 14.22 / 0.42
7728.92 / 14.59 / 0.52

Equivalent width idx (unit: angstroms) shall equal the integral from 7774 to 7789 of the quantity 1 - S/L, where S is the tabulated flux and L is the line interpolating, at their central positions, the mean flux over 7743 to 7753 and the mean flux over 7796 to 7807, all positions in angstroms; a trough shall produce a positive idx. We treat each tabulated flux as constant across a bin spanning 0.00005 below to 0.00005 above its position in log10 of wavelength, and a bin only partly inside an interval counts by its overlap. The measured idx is 0.5 angstroms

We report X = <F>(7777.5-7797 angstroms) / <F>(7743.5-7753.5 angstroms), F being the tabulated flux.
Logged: 0.99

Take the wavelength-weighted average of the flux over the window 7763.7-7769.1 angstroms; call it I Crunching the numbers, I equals 15.1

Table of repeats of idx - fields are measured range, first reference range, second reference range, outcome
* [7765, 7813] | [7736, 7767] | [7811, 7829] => 0.7 angstroms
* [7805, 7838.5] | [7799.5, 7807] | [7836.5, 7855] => 0.4 angstroms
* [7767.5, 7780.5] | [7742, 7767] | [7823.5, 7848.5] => 0.3 angstroms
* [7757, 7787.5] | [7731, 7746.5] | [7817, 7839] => 0.2 angstroms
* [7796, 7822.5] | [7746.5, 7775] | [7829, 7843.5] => 0.1 angstroms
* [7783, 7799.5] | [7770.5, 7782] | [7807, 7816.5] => -0.2 angstroms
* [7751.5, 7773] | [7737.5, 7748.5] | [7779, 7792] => -1.3 angstroms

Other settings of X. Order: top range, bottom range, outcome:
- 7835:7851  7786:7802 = 1.02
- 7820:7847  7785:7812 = 1.01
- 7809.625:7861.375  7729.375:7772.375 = 0.98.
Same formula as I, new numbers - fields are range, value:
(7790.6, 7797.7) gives 14.8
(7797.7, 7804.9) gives 14.5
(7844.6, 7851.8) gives 15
